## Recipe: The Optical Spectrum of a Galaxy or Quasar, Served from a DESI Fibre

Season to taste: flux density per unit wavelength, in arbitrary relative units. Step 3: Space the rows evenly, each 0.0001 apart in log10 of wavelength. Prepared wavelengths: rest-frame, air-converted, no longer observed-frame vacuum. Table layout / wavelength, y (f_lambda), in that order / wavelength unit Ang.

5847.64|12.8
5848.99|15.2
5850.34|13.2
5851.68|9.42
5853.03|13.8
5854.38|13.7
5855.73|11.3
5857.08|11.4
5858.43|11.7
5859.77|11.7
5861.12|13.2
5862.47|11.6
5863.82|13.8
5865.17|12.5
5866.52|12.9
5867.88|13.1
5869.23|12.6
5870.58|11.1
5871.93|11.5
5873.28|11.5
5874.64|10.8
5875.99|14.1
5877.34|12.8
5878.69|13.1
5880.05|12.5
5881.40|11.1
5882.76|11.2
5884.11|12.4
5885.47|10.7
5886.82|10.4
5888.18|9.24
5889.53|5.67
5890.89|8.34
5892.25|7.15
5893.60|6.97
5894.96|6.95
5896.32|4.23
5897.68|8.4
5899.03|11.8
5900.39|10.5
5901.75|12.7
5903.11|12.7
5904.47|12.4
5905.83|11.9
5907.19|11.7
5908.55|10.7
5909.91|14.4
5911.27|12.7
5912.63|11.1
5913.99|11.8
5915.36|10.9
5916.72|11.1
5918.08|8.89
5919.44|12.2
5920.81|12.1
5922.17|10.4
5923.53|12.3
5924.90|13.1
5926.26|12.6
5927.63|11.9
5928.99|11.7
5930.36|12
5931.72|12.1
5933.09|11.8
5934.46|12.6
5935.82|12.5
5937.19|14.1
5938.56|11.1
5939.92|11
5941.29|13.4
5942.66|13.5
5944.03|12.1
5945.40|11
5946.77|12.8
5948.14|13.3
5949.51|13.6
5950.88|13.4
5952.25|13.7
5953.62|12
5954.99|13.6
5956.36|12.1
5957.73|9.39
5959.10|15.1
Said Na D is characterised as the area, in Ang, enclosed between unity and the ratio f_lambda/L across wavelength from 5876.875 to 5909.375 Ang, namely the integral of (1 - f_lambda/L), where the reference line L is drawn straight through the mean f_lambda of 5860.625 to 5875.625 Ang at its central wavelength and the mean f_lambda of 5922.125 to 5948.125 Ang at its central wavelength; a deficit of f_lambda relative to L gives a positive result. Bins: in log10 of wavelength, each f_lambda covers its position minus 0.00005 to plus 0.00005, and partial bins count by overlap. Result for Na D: 5.4 Ang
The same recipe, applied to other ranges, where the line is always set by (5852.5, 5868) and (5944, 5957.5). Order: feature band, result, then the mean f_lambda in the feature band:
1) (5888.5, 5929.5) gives 6.44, 10.6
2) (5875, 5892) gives 2.30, 10.9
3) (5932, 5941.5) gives 0.27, 12.3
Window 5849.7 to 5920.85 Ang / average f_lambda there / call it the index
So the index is 11.2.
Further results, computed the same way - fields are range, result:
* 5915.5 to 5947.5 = 12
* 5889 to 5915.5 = 10.2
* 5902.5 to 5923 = 11.7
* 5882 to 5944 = 11.1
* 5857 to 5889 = 11.9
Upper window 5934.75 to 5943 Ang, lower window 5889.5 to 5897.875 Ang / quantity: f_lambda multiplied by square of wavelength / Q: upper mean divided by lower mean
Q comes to 1.88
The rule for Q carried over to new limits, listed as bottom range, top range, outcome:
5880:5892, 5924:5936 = 1.25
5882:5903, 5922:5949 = 1.36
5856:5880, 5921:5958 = 1.03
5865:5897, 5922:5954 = 1.21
